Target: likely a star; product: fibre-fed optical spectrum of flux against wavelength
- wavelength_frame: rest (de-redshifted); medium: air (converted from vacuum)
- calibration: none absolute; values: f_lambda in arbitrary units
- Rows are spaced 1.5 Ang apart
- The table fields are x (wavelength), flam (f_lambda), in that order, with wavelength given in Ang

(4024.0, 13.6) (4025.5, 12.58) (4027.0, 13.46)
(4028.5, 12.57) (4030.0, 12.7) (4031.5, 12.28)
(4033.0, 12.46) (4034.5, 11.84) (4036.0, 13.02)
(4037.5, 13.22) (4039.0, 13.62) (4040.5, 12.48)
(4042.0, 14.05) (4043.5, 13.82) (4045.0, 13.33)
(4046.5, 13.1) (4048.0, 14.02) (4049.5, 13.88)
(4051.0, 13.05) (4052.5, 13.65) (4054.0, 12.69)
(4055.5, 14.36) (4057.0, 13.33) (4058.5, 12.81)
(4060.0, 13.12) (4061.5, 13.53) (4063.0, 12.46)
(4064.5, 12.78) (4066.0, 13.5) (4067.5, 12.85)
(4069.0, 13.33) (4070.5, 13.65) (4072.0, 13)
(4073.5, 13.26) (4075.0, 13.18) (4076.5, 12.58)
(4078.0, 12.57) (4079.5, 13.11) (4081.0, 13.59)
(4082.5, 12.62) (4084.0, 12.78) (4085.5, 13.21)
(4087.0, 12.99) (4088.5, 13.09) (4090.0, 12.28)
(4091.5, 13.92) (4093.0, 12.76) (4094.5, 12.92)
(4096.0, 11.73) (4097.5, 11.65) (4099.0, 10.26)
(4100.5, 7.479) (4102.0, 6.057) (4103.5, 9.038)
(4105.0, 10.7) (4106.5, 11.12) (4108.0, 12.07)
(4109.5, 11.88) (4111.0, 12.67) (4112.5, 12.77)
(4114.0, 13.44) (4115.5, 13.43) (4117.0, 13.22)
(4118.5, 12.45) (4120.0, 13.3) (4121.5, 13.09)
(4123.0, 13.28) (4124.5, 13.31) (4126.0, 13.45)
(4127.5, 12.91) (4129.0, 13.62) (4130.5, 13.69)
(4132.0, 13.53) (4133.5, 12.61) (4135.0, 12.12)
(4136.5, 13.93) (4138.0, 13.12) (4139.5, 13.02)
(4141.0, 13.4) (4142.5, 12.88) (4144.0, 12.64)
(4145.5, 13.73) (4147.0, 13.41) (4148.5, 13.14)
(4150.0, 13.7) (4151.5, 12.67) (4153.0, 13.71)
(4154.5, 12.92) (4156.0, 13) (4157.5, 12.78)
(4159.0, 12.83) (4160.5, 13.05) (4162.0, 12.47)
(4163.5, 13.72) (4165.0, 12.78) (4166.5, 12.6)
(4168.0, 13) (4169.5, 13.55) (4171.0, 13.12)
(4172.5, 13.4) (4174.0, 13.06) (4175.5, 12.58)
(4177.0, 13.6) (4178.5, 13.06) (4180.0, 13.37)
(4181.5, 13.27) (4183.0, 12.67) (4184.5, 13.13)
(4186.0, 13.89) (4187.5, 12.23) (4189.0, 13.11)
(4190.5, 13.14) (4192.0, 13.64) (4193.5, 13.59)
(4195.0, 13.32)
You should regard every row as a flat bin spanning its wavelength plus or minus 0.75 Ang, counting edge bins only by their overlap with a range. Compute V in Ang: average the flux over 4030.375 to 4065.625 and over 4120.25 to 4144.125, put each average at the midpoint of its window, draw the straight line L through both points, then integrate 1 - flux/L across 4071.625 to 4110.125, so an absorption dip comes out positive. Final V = 3.7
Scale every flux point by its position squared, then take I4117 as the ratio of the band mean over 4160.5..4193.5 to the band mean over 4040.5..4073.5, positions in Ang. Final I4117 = 1.0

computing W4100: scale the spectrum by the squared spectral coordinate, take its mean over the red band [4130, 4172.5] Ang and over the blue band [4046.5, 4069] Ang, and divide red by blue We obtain 1.03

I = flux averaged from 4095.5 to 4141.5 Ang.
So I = 12.2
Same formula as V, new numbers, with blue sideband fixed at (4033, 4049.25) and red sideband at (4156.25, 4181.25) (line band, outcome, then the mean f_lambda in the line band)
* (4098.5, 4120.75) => 3.05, 11.3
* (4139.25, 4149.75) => -0.09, 13.2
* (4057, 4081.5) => 0.21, 13.1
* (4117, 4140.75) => -0.09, 13.2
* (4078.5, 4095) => 0.19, 13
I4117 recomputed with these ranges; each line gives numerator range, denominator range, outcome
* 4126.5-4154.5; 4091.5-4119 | 1.17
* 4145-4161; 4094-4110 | 1.30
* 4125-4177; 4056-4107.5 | 1.11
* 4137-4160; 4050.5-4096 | 1.04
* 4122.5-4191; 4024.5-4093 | 1.05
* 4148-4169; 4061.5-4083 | 1.04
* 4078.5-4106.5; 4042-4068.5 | 0.89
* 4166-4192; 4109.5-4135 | 1.03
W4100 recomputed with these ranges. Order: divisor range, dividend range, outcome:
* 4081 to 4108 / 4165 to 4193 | 1.19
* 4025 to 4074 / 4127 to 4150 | 1.05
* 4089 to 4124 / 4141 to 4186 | 1.14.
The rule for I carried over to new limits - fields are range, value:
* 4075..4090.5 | 12.9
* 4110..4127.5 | 13.1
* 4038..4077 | 13.3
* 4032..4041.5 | 12.8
